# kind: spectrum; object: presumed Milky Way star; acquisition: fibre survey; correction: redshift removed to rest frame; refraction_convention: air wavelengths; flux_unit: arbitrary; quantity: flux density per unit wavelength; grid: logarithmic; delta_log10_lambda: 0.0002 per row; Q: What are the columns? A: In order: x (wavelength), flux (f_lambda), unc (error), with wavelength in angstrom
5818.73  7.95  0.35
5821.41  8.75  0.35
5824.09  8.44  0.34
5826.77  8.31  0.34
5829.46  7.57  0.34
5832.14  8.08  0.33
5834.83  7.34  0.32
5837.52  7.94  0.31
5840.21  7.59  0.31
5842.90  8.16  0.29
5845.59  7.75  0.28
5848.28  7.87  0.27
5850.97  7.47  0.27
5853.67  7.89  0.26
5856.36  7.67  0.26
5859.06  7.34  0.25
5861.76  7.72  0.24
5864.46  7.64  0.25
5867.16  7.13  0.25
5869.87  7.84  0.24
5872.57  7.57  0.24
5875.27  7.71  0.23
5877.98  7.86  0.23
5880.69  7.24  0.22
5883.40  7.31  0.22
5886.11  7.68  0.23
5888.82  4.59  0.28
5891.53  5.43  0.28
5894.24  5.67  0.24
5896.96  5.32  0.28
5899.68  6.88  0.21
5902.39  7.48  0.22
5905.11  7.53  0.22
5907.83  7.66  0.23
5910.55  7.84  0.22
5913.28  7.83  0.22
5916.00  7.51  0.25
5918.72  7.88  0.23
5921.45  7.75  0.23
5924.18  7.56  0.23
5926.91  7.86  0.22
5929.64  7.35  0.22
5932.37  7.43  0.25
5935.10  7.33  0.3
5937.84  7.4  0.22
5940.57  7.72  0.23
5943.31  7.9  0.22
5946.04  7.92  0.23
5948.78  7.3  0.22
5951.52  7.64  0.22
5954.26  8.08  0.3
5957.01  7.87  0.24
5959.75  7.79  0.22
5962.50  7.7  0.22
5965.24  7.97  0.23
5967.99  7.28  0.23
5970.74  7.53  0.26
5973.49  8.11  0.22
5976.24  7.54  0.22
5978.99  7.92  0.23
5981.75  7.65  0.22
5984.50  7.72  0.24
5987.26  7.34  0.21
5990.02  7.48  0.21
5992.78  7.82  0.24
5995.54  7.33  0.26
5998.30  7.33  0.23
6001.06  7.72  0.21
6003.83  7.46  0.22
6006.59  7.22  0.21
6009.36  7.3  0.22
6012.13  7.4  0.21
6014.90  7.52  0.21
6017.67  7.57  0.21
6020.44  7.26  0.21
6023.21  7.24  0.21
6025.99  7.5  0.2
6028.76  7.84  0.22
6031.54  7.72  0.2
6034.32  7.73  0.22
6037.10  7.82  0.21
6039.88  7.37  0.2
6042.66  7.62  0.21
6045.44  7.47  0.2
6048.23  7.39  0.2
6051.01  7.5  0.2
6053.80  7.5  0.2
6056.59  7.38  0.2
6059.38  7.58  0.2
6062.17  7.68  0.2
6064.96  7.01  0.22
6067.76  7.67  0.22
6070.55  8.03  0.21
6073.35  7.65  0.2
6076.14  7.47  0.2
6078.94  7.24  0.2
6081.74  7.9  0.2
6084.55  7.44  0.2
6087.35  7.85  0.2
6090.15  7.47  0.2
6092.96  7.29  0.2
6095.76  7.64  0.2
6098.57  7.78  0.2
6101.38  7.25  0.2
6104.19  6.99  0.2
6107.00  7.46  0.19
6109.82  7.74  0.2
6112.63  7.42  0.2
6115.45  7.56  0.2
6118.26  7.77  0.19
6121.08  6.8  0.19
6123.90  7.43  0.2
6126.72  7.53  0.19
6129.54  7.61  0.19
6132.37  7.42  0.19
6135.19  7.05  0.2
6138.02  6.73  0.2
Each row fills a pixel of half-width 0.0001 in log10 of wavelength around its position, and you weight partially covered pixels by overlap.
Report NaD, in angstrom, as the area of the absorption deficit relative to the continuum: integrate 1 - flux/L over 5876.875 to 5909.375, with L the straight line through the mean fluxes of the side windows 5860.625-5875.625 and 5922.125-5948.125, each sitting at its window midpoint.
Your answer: 3.8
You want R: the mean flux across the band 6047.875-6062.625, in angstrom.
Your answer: 7.5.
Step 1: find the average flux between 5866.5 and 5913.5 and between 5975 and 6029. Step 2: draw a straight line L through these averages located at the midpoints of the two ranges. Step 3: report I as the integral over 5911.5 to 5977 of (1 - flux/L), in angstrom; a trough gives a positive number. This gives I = -3.9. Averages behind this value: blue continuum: 7.01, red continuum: 7.5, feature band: 7.68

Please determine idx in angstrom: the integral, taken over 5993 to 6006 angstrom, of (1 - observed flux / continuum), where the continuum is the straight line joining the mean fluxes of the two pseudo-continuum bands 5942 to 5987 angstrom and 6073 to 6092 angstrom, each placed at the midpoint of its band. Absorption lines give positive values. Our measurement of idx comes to 0.4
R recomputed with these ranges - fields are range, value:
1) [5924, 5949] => 7.59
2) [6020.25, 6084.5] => 7.55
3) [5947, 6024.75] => 7.58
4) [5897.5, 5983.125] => 7.63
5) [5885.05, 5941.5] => 7.12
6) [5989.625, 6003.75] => 7.53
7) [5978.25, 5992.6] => 7.62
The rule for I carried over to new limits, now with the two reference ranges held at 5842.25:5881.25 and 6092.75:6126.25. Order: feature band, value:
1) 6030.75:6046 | -0.3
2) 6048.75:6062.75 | 0.0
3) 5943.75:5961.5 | -0.5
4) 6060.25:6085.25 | -0.3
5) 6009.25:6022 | 0.2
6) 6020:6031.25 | 0.0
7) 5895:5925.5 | 1.0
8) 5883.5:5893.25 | 2.0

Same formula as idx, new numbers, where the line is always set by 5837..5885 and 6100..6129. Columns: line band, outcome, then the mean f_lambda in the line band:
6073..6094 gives -0.3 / 7.54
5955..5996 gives -0.8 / 7.68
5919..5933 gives -0.1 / 7.62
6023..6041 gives -0.4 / 7.63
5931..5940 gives 0.2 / 7.42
